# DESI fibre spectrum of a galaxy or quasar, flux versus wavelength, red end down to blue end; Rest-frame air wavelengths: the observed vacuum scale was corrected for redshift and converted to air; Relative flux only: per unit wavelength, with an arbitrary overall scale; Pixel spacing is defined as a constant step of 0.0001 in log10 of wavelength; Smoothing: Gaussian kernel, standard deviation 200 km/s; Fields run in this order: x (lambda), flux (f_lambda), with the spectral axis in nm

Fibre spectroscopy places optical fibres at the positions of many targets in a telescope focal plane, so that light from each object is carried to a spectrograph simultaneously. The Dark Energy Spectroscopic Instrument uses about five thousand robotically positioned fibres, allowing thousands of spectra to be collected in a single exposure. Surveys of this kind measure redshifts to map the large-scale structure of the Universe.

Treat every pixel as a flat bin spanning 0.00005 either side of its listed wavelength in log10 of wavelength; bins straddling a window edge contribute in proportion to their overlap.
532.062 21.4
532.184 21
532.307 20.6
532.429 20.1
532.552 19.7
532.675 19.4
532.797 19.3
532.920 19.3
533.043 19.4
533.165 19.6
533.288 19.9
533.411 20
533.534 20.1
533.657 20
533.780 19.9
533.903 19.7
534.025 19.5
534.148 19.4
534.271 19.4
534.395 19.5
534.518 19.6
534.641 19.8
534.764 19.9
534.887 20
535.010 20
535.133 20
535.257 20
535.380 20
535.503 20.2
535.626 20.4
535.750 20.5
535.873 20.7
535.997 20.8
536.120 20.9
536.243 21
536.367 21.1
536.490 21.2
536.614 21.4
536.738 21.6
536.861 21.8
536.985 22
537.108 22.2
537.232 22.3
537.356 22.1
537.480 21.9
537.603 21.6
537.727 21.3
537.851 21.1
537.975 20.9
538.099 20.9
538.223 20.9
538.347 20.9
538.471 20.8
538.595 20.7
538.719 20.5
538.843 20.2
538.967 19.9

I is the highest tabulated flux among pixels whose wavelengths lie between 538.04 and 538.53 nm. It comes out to 20.9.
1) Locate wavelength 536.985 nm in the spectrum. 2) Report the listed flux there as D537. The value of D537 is 22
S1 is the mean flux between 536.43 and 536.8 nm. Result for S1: 21.4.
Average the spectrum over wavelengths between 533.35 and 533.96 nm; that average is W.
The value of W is 19.9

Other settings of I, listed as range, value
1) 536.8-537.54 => 22.3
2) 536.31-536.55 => 21.2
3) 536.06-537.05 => 22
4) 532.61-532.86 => 19.4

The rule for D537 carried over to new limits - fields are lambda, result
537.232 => 22.3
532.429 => 20.1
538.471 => 20.8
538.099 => 20.9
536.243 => 21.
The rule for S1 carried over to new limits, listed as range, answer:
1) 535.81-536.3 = 20.9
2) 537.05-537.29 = 22.2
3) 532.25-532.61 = 20.1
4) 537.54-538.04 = 21.2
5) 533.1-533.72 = 19.9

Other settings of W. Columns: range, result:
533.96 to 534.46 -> 19.5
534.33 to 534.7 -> 19.6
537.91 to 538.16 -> 20.9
